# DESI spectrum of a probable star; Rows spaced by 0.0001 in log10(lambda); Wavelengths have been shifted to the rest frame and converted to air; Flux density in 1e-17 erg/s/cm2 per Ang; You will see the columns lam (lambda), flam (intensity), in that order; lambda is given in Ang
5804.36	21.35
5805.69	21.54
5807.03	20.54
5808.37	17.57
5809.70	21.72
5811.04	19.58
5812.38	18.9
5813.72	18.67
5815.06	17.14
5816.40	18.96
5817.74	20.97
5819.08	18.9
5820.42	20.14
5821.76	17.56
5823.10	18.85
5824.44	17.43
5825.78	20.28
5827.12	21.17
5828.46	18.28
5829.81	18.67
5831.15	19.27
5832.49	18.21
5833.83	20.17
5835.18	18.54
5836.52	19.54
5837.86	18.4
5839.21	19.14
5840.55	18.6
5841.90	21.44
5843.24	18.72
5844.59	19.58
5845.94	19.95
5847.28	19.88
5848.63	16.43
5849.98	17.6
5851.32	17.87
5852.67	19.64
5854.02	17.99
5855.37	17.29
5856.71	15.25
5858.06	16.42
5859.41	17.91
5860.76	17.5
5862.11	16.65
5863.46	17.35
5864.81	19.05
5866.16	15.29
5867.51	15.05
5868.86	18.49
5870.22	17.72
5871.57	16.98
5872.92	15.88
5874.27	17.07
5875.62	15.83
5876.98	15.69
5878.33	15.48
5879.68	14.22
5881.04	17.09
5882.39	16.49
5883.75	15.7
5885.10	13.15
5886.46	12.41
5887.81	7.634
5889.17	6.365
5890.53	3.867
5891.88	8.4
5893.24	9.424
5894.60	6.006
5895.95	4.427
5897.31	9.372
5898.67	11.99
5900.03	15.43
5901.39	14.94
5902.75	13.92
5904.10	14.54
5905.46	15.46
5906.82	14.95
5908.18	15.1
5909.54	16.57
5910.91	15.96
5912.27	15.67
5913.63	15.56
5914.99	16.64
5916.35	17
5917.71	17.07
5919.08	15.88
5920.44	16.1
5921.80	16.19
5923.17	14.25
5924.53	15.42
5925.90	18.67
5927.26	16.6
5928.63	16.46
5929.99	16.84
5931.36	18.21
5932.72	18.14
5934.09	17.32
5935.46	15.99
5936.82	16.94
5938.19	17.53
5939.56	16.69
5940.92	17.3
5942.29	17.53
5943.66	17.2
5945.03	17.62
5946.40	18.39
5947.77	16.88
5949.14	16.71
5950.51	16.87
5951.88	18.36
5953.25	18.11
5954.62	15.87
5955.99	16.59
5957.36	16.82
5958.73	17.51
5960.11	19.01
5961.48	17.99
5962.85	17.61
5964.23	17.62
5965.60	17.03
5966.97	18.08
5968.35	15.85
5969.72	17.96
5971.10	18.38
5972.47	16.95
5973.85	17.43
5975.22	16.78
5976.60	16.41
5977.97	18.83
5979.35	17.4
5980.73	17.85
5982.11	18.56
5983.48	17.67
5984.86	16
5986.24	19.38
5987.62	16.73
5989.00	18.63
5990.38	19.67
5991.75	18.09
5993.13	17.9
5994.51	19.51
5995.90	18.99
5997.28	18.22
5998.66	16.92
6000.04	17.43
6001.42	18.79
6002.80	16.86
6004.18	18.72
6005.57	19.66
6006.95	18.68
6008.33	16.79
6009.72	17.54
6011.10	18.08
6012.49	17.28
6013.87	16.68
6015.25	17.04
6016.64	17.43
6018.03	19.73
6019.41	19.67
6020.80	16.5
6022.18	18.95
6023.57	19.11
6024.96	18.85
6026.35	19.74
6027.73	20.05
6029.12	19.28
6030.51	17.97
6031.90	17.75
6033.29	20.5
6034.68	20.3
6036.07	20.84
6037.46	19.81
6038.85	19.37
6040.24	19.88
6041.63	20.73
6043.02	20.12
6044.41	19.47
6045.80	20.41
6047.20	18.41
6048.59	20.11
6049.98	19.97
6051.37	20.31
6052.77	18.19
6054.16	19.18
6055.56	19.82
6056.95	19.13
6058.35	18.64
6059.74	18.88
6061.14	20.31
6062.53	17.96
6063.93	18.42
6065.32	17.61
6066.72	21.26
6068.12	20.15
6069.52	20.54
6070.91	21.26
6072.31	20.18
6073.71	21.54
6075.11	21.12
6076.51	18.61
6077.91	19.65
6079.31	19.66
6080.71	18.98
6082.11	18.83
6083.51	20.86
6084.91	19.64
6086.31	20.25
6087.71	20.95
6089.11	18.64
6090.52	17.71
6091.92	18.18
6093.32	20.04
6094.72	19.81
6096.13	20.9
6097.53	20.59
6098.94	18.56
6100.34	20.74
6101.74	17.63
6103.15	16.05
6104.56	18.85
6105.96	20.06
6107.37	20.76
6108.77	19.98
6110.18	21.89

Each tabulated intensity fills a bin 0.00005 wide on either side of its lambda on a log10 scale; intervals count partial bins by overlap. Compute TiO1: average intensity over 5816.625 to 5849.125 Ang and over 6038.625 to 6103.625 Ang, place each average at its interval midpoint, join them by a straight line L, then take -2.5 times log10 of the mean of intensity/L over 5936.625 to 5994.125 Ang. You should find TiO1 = 0.108 mag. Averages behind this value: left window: 19.2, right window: 19.6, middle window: 17.6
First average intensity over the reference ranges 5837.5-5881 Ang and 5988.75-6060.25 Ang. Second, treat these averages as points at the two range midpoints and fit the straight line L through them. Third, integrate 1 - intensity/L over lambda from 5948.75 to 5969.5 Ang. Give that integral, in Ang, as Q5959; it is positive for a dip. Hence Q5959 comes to 1.09 Ang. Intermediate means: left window 17.5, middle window 17.4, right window 18.9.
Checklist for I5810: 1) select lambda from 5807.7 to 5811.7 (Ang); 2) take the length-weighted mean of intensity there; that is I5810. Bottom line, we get 19.6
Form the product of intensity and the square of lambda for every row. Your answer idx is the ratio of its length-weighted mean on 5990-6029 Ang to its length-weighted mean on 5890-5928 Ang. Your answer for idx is 1.37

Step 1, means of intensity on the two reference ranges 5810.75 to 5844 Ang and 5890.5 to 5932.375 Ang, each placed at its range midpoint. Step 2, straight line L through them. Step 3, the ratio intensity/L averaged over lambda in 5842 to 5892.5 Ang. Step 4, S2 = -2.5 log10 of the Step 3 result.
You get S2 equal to 0.07 mag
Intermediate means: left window 19.1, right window 14.3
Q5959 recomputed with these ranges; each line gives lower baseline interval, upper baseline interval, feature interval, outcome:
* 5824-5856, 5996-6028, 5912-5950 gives 3.52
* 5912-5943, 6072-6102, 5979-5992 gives -0.15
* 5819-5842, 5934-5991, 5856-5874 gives 1.72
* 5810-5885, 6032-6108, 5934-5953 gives 1.46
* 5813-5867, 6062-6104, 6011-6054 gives 0.44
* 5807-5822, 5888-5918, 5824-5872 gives -4.64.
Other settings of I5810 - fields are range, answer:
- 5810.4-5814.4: 19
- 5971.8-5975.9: 17.1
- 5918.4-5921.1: 16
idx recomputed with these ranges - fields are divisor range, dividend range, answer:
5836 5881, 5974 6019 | 1.07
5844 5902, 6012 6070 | 1.38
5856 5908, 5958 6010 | 1.33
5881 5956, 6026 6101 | 1.38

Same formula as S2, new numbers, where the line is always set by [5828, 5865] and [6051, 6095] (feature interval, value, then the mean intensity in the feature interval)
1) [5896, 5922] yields 0.25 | 14.9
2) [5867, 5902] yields 0.40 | 12.9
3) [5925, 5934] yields 0.08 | 17.4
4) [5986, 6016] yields 0.07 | 18.1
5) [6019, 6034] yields 0.02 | 18.9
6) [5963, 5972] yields 0.09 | 17.5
